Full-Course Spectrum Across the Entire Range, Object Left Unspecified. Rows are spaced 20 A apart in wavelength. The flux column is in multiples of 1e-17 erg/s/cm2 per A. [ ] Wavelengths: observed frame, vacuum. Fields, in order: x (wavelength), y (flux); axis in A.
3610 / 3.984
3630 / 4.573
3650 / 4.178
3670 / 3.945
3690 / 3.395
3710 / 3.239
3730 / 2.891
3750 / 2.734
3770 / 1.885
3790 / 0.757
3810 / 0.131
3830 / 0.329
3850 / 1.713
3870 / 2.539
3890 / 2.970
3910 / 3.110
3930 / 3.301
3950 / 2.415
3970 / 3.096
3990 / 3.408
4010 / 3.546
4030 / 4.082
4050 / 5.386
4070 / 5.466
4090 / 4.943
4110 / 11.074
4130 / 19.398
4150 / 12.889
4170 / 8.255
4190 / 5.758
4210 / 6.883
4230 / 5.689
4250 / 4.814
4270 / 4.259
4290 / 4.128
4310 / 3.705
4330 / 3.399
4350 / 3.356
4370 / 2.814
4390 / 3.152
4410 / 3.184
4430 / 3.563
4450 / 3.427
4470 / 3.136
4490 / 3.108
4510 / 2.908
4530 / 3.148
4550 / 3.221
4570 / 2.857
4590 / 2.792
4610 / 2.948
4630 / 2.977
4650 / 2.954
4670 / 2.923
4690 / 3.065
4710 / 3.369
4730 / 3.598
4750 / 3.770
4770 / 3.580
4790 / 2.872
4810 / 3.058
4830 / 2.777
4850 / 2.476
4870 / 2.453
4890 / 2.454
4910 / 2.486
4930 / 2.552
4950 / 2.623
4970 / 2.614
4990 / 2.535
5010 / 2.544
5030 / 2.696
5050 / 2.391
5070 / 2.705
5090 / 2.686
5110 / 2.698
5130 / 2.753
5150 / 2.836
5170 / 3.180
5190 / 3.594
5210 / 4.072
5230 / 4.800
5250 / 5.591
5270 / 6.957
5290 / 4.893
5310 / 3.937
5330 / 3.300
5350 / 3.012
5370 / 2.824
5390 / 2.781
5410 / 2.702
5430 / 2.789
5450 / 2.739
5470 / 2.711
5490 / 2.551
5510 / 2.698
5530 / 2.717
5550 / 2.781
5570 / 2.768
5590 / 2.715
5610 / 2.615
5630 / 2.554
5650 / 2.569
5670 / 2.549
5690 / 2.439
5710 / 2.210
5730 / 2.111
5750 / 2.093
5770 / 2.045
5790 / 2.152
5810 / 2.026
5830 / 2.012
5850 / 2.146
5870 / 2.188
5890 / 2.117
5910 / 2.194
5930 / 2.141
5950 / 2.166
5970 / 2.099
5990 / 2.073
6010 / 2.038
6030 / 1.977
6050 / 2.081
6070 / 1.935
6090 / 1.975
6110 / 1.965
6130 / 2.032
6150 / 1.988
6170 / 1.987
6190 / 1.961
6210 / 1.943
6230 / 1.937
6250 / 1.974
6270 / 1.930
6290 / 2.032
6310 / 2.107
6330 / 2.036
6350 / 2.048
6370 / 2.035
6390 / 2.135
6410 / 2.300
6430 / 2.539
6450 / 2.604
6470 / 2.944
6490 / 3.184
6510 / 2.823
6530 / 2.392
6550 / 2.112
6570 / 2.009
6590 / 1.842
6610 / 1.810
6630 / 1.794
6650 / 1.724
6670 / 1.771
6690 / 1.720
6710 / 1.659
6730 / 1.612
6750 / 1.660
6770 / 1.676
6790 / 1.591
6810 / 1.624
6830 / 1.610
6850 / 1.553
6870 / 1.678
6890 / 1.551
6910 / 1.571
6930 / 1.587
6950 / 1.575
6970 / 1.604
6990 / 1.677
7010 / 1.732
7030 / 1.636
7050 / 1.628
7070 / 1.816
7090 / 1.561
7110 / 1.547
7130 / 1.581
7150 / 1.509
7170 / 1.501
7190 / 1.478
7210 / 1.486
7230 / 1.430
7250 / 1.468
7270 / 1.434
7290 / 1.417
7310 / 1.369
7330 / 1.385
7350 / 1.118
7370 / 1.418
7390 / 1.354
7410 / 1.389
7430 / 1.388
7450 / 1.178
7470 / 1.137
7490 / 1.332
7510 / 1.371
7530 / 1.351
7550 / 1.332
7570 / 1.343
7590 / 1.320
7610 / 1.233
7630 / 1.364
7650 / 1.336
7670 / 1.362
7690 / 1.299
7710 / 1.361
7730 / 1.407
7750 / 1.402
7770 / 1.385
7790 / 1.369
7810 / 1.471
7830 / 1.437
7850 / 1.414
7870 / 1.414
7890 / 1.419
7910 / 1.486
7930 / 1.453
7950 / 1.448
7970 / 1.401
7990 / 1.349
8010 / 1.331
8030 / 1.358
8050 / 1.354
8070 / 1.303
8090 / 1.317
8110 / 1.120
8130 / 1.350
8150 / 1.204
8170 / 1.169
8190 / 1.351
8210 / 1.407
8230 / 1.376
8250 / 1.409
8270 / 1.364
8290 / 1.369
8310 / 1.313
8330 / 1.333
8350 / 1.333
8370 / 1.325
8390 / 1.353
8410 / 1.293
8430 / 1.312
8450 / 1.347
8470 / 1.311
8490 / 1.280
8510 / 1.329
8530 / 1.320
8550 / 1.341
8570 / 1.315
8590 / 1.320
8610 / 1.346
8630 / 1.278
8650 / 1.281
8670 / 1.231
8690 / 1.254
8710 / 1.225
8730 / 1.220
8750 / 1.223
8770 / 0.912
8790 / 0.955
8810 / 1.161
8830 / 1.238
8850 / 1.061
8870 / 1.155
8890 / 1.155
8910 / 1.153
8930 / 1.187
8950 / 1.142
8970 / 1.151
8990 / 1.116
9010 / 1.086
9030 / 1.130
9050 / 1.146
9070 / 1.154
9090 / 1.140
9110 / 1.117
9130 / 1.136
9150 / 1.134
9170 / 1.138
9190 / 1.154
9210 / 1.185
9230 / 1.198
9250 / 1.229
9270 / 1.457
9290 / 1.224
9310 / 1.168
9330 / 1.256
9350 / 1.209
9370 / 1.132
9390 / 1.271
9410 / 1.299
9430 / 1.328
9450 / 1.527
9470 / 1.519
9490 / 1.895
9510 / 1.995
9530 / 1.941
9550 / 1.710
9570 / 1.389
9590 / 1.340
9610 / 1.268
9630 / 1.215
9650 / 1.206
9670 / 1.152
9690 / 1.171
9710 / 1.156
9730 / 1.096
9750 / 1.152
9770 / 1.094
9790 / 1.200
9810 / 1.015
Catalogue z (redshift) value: 2.40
